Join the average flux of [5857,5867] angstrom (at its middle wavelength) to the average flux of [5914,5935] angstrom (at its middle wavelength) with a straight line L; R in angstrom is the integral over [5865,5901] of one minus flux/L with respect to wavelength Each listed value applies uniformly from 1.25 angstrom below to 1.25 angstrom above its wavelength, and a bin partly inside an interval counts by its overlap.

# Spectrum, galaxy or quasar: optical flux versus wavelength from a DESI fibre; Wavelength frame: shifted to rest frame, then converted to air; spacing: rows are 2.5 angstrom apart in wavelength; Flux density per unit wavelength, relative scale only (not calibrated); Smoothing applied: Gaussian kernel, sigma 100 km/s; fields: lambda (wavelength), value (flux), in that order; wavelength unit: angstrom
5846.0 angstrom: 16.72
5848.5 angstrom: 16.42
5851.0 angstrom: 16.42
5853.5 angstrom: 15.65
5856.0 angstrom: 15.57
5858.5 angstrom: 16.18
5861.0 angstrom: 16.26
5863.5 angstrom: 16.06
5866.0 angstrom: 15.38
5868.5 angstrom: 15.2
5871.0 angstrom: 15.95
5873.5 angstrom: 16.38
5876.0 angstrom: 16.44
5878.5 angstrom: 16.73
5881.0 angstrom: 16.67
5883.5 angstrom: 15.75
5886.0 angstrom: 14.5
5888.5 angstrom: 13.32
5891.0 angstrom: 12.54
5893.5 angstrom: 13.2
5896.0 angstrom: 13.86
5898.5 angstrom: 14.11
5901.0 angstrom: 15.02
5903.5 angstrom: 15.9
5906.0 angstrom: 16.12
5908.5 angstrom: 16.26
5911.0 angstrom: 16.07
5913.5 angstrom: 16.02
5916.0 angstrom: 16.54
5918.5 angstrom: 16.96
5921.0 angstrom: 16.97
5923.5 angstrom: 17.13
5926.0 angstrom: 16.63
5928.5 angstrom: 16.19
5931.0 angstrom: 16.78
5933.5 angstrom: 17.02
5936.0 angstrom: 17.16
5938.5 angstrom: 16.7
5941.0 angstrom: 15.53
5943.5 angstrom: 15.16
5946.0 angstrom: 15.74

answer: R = 2.7 angstrom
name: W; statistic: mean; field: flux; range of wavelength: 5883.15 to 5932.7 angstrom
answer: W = 15.5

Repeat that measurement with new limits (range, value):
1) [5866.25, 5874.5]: 15.8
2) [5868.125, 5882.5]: 16.3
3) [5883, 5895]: 13.7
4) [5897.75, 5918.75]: 15.9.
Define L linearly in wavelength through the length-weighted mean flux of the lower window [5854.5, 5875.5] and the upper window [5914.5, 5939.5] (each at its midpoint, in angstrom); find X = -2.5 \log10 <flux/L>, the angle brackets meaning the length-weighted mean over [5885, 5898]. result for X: 0.20 mag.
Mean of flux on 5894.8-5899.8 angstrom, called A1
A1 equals 14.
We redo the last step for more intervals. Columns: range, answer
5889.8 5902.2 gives 13.7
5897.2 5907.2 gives 15.3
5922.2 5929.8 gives 16.7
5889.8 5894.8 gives 12.9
